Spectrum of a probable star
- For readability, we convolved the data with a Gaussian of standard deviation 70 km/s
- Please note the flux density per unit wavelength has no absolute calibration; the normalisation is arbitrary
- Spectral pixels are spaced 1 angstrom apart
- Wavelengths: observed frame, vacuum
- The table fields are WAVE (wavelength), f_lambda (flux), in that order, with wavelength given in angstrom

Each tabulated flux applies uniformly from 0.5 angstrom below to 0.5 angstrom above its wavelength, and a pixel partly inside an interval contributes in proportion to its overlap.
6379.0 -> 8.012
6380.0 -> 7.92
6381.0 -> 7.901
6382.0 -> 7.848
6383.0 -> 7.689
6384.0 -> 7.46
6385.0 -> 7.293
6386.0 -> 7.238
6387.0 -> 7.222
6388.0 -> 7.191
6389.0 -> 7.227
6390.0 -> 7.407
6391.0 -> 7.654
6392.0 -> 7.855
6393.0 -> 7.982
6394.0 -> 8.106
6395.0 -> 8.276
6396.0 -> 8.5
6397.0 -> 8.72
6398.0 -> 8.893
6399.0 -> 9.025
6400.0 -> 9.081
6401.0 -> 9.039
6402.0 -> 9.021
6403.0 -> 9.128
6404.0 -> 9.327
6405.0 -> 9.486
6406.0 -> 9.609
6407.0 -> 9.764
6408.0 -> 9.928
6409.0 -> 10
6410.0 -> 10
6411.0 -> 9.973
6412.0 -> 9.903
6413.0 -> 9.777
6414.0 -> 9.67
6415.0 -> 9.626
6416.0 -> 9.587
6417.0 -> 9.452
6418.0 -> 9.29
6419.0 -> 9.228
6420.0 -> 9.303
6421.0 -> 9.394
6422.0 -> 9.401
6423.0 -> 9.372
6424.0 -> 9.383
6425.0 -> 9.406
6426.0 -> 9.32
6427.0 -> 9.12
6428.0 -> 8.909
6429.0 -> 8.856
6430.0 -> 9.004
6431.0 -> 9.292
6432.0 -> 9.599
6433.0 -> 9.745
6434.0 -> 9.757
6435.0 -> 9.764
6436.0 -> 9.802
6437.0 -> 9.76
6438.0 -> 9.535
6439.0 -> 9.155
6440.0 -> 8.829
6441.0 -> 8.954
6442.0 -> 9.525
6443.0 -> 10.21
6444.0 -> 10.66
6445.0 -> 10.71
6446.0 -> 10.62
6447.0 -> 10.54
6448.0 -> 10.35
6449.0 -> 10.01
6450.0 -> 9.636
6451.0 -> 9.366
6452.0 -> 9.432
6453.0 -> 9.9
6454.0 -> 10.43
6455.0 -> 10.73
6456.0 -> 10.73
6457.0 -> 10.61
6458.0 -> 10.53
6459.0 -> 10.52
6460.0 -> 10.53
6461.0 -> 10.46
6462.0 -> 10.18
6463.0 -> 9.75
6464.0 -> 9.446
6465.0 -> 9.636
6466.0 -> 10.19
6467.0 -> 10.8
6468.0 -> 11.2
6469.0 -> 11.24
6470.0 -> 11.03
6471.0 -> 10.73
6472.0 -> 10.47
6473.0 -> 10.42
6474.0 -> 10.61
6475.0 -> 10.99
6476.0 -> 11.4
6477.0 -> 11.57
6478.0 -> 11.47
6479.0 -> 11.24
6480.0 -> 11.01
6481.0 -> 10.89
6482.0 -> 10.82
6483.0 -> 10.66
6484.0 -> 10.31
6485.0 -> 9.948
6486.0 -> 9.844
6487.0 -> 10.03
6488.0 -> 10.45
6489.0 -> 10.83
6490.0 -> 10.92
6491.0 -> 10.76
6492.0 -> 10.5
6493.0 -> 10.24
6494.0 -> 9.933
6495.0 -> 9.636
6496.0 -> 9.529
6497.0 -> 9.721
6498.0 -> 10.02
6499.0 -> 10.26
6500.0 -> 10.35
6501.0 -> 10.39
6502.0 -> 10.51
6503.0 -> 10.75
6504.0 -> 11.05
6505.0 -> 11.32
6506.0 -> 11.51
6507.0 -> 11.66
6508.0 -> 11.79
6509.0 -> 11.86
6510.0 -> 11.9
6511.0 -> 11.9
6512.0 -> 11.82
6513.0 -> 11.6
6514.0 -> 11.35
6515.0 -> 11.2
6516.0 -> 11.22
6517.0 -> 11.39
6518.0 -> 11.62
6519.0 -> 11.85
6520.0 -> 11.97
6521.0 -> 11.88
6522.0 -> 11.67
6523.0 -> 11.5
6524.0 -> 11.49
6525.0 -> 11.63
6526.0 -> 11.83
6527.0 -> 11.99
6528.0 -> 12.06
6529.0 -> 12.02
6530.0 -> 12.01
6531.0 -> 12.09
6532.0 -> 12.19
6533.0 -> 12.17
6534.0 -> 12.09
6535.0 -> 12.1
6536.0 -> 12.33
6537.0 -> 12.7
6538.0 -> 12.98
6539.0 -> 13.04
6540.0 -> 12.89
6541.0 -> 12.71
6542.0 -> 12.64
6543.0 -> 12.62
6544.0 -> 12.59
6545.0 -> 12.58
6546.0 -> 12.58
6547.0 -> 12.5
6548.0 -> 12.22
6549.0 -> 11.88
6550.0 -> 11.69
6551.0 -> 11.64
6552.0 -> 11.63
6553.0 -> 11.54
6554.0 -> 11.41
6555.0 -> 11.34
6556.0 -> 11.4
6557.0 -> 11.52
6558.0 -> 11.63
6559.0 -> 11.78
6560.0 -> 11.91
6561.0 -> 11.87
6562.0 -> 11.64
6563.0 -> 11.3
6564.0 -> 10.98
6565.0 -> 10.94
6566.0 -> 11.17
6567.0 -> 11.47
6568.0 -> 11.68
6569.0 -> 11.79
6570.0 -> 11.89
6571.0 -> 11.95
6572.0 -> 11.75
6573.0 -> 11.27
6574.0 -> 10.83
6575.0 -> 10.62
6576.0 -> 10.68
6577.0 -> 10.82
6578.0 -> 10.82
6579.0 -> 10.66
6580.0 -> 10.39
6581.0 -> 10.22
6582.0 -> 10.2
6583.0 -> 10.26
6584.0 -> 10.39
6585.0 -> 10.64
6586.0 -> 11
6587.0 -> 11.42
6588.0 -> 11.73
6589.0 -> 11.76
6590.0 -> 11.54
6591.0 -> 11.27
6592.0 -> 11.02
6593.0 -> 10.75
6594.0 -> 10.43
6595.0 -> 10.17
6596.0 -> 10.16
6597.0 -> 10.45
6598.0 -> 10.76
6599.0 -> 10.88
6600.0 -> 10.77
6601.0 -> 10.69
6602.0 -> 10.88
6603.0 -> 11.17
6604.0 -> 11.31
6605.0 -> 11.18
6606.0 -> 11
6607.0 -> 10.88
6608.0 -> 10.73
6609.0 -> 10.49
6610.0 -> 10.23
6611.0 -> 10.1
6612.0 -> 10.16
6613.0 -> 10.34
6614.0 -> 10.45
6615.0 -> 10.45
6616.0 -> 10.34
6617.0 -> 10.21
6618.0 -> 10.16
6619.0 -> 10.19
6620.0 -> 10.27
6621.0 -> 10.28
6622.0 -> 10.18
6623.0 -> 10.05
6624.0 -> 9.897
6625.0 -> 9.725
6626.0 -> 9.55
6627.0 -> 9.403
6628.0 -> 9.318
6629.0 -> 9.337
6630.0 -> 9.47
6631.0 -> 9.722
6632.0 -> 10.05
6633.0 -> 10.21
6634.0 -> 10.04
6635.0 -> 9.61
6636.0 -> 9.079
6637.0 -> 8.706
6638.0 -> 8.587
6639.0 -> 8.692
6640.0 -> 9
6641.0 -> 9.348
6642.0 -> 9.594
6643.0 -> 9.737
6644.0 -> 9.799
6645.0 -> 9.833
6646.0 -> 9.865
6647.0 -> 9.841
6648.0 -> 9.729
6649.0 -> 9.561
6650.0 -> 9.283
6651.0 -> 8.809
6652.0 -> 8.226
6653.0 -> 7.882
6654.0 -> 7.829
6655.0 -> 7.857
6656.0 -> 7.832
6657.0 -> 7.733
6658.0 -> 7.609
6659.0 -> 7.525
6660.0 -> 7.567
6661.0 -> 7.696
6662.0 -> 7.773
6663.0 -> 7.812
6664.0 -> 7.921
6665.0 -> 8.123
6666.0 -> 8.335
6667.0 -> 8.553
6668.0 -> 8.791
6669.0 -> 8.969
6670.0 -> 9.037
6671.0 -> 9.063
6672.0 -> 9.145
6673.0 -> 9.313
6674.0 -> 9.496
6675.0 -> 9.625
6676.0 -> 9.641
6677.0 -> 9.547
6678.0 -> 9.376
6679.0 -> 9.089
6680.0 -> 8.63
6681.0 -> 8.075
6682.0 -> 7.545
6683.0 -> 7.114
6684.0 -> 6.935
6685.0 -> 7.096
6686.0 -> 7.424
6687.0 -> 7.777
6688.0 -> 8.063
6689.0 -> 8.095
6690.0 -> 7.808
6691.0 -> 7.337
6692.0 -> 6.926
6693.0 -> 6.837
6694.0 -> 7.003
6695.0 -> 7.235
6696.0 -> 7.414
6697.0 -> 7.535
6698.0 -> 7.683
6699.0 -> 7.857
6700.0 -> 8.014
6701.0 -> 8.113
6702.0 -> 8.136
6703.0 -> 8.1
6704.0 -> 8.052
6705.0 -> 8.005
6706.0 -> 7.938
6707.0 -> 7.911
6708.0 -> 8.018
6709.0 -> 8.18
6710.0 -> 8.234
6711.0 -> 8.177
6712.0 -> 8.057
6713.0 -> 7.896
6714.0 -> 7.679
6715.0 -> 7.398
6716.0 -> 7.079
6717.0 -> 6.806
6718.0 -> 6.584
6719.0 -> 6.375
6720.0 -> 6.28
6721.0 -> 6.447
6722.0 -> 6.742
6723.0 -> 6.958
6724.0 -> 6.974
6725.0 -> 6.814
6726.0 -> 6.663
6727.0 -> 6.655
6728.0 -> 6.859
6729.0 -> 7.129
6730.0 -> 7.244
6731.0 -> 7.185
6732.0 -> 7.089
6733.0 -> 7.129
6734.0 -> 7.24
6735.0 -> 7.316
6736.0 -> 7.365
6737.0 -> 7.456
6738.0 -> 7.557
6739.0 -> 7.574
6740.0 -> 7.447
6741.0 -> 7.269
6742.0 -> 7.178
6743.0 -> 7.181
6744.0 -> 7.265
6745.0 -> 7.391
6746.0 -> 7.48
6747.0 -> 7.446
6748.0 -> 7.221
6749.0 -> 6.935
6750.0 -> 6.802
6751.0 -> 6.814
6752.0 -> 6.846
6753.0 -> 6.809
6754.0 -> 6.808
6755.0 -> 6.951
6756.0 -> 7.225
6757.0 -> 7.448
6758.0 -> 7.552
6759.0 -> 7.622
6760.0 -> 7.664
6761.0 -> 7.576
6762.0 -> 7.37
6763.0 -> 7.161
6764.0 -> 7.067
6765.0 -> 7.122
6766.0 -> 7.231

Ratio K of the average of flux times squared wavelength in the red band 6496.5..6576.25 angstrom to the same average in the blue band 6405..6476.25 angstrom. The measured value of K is 1.2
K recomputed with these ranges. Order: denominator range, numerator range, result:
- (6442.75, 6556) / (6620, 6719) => 0.80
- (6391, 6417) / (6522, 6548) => 1.39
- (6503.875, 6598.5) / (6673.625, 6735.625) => 0.69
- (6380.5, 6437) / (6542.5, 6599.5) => 1.33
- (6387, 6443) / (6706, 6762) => 0.87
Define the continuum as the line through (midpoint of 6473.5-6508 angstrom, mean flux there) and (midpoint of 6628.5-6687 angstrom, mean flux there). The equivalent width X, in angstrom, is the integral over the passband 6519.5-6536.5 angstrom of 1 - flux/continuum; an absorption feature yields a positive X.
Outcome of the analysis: -2.9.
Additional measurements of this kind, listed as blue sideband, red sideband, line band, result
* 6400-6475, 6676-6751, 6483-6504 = -2.0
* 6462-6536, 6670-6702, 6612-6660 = -2.5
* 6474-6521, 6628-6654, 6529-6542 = -2.4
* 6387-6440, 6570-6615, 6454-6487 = -3.2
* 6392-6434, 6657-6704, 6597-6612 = -4.1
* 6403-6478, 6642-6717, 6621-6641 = -2.2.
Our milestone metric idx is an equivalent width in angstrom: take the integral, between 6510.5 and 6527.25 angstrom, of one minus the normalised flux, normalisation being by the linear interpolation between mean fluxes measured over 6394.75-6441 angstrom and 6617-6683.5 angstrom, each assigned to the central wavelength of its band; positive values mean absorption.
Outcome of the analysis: -4.38 angstrom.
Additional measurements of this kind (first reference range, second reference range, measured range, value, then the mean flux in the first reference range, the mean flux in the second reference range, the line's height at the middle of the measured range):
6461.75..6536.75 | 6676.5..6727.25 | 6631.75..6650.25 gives -1.9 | 11.1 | 7.59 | 8.63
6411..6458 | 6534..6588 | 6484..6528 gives -1.0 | 9.7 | 11.6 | 10.8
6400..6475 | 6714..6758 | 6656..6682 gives -2.9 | 9.85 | 7.07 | 7.69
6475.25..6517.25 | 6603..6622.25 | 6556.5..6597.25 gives -1.9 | 10.8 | 10.5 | 10.6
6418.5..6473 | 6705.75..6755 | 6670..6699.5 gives -1.7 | 9.91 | 7.22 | 7.65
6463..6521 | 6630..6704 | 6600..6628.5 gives -3.6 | 10.8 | 8.49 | 9.19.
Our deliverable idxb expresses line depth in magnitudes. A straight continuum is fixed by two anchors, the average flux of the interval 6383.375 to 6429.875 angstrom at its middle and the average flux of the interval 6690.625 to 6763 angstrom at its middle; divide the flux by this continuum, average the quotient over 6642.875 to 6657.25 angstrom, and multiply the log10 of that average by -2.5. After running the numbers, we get -0.16 mag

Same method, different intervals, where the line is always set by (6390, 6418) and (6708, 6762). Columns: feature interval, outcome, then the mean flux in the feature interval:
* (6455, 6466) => -0.166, 10.3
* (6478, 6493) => -0.220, 10.6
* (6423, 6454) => -0.084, 9.65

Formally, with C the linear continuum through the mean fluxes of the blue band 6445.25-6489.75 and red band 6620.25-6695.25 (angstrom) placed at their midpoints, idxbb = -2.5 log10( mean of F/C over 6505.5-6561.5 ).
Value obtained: -0.21 mag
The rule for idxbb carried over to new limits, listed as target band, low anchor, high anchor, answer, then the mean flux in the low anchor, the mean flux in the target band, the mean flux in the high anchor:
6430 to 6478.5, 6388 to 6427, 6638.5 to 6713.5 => -0.14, 9.08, 10.2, 8.32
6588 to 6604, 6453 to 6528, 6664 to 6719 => -0.16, 10.9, 10.9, 8.04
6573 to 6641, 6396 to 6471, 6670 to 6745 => -0.22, 9.76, 10.3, 7.66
